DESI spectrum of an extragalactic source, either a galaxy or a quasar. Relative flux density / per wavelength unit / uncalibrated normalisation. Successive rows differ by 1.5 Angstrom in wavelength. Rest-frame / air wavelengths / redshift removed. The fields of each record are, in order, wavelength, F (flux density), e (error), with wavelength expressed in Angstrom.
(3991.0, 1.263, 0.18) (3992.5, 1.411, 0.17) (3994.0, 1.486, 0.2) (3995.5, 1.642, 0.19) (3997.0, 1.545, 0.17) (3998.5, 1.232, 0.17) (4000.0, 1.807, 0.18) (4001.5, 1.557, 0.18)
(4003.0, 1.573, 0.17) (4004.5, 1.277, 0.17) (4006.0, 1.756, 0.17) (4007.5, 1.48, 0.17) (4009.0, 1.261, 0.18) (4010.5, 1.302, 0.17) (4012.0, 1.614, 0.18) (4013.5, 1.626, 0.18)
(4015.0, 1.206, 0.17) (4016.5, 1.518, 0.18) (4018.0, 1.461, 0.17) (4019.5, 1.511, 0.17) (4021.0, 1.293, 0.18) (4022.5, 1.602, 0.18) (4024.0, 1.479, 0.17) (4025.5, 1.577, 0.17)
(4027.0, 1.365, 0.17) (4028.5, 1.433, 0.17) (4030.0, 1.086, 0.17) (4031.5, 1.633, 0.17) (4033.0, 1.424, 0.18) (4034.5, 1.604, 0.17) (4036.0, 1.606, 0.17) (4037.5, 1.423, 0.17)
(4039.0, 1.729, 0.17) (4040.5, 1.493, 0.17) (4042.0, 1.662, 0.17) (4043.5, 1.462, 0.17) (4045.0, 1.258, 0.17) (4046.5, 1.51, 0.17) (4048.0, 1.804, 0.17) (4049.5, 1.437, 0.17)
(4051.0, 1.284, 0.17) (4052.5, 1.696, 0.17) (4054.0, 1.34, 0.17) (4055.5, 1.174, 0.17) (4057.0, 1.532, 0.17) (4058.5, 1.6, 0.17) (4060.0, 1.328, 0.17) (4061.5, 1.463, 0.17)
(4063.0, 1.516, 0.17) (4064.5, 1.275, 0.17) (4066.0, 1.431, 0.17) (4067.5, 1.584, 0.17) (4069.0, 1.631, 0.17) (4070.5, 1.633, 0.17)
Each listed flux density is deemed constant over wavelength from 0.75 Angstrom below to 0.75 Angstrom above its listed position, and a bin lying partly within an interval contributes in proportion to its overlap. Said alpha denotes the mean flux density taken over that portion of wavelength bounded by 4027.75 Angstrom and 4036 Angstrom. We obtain 1.45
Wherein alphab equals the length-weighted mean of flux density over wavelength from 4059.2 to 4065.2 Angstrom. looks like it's 1.4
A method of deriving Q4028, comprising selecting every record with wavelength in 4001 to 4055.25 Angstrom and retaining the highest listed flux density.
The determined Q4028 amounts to 1.804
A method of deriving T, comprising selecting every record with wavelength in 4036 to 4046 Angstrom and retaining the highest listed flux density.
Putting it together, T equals 1.729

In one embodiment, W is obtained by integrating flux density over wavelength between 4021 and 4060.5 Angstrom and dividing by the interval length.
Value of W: 1.48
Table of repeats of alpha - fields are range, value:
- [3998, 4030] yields 1.47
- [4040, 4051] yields 1.5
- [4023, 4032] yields 1.43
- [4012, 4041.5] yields 1.48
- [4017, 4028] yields 1.47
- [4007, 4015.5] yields 1.42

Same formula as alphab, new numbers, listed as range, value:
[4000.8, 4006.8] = 1.54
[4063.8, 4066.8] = 1.36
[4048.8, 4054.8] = 1.44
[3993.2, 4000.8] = 1.54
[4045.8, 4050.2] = 1.59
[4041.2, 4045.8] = 1.46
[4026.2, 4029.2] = 1.4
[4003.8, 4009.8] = 1.44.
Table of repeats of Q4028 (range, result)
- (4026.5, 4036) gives 1.633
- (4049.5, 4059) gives 1.696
